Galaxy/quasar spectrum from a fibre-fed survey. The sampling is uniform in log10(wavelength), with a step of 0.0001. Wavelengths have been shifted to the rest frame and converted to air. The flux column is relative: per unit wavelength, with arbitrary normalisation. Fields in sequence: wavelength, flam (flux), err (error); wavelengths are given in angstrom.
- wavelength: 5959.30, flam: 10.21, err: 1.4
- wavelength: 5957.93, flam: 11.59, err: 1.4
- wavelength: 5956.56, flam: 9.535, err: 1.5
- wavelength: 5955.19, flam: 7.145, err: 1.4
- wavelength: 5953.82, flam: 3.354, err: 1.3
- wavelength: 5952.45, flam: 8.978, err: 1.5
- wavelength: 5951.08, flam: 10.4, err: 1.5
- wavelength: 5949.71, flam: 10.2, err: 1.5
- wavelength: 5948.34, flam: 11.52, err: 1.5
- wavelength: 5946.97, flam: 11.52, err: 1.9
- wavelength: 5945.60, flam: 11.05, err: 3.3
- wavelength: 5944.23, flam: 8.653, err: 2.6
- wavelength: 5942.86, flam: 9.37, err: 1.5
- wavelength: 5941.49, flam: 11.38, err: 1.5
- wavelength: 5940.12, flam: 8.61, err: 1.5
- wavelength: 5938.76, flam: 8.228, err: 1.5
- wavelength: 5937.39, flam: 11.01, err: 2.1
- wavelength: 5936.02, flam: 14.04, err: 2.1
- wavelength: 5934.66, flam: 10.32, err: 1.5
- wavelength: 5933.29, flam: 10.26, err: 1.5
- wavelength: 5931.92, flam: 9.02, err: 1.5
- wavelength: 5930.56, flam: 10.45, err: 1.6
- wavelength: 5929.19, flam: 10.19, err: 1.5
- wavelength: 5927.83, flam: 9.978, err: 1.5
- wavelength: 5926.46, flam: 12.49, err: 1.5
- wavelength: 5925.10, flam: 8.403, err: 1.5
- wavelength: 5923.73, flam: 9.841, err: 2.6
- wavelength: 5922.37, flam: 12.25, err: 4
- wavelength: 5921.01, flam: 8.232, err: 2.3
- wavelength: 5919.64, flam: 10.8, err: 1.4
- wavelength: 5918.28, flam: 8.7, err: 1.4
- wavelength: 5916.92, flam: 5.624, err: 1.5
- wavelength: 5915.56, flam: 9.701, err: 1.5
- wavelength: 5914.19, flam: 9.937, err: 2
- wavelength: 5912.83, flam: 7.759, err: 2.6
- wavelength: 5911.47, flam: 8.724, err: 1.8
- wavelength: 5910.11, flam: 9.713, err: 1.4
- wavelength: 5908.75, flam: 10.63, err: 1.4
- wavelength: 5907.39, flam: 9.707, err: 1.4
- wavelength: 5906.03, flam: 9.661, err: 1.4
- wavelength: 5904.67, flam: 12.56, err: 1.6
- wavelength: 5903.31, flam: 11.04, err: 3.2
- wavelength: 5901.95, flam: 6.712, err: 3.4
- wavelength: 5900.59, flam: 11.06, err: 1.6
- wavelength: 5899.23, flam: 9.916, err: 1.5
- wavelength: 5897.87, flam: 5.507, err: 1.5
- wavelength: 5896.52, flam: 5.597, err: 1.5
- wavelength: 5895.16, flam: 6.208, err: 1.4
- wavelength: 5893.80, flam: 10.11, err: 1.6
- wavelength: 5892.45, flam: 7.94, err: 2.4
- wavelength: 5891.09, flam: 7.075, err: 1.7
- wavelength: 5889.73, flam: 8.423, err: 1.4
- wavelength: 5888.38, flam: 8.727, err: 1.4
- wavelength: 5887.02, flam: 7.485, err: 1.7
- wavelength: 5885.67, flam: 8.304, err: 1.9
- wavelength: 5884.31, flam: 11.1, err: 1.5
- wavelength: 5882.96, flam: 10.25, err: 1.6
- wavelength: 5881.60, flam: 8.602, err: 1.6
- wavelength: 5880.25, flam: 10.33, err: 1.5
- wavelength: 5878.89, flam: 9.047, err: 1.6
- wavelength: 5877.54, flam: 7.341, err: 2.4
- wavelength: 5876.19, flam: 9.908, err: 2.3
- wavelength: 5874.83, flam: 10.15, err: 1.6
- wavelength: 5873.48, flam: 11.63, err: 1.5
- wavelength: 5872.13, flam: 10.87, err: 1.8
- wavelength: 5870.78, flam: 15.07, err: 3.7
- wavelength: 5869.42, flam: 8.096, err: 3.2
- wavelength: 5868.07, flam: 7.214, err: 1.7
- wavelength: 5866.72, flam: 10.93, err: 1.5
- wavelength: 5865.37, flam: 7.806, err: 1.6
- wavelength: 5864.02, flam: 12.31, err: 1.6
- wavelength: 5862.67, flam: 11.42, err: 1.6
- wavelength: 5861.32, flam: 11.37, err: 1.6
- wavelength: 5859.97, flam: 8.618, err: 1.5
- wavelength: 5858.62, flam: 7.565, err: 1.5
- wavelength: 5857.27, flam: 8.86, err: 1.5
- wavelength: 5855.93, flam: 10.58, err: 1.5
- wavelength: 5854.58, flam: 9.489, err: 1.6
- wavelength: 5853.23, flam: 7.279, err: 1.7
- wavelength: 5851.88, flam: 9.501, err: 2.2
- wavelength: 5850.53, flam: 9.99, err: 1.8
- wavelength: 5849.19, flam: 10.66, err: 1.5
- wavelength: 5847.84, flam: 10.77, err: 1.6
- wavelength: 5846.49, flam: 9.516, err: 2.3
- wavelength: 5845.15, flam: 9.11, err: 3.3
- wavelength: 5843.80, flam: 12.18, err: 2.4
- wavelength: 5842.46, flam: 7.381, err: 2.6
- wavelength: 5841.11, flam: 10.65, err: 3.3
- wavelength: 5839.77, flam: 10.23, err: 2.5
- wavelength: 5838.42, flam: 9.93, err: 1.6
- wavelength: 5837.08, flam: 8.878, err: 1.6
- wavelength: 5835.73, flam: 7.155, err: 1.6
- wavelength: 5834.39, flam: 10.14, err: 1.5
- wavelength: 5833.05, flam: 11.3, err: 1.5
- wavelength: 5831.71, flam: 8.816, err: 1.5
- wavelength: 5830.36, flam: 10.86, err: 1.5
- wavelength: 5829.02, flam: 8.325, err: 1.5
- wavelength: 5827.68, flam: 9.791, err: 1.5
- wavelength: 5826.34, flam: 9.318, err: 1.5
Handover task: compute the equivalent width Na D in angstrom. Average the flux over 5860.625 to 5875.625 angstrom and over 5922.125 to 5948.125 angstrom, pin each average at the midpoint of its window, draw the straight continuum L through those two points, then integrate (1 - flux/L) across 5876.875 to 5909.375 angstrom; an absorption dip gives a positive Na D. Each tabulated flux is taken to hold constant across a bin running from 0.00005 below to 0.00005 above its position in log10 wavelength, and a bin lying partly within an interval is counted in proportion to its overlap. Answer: 5.04 angstrom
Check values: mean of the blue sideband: 10.6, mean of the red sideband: 10.4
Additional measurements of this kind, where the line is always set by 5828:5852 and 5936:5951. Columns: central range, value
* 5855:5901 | 3.2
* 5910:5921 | 1.5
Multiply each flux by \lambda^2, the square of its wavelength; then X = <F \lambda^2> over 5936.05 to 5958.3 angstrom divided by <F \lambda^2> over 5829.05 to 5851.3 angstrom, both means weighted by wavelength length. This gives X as 1.02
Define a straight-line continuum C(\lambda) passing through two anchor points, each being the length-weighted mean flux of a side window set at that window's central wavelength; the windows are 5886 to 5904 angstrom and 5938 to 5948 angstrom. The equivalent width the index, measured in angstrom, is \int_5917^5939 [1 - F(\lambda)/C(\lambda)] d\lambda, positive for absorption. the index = -1.9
